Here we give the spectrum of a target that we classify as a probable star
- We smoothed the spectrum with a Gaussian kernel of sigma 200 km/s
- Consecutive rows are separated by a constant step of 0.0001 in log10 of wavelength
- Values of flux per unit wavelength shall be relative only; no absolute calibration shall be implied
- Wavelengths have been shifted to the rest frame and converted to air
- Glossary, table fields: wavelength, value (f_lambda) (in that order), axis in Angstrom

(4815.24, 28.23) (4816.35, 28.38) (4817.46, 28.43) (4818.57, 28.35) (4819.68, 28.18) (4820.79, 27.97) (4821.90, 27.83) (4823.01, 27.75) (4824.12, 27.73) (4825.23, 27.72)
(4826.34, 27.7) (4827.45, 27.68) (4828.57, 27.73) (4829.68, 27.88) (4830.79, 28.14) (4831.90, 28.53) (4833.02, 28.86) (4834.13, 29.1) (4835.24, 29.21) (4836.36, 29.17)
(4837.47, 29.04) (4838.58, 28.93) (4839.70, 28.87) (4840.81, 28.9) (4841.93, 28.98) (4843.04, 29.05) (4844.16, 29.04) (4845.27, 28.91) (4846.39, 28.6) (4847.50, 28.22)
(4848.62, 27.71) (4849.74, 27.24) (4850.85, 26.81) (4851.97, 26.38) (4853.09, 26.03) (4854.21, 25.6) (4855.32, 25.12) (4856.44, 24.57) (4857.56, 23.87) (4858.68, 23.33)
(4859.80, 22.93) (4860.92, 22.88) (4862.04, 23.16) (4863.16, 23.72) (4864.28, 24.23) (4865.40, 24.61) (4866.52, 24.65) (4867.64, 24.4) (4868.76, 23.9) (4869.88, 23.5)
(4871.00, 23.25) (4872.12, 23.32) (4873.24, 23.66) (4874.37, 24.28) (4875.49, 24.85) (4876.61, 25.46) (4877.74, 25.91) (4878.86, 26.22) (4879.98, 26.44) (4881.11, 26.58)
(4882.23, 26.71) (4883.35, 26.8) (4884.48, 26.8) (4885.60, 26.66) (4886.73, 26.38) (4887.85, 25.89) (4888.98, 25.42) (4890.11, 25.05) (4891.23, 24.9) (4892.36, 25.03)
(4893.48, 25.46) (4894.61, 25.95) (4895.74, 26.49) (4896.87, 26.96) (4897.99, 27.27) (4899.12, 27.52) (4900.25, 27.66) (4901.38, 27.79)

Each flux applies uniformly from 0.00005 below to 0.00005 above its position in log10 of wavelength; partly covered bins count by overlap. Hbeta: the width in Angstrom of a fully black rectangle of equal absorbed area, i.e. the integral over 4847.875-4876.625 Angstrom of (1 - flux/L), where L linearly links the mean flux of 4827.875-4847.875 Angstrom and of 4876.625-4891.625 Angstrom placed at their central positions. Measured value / 2.90 Angstrom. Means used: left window 28.7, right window 26.1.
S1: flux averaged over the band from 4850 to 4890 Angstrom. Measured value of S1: 25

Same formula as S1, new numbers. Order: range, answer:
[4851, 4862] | 24.5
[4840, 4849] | 28.7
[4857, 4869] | 23.8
